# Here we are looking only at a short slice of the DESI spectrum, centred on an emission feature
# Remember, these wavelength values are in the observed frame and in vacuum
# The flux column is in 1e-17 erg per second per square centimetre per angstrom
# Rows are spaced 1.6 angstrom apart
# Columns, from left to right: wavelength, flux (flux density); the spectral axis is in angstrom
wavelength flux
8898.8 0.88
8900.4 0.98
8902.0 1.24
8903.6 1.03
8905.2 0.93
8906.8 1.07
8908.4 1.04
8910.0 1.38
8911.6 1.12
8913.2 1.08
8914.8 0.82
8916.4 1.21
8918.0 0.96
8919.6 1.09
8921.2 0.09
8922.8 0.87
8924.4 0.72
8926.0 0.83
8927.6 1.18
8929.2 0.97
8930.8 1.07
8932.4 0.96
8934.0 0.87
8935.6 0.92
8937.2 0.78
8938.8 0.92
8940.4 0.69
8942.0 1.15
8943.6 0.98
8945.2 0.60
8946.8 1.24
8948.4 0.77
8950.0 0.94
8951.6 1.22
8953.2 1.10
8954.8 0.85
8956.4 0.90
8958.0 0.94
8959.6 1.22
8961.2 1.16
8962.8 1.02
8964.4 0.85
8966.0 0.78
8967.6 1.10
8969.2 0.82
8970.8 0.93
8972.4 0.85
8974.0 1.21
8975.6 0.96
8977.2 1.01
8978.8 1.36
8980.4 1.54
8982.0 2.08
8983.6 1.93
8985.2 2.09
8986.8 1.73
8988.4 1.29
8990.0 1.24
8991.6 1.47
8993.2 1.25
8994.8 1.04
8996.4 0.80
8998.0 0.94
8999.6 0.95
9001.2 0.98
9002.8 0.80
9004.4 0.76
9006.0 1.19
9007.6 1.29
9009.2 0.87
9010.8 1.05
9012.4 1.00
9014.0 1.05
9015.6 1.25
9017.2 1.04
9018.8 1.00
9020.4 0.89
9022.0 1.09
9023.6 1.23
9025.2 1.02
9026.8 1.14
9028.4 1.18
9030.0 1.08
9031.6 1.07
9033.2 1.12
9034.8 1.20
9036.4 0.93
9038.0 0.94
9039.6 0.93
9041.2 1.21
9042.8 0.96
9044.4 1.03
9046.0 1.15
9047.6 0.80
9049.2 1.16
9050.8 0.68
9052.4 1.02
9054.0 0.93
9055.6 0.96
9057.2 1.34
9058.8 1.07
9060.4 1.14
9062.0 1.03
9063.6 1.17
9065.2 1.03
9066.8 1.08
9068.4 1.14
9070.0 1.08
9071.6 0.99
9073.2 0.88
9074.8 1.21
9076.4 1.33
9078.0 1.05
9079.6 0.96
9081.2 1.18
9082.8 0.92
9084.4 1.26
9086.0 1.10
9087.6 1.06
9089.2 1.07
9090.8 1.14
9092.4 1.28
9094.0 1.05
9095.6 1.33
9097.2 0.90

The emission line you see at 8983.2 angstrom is H-beta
